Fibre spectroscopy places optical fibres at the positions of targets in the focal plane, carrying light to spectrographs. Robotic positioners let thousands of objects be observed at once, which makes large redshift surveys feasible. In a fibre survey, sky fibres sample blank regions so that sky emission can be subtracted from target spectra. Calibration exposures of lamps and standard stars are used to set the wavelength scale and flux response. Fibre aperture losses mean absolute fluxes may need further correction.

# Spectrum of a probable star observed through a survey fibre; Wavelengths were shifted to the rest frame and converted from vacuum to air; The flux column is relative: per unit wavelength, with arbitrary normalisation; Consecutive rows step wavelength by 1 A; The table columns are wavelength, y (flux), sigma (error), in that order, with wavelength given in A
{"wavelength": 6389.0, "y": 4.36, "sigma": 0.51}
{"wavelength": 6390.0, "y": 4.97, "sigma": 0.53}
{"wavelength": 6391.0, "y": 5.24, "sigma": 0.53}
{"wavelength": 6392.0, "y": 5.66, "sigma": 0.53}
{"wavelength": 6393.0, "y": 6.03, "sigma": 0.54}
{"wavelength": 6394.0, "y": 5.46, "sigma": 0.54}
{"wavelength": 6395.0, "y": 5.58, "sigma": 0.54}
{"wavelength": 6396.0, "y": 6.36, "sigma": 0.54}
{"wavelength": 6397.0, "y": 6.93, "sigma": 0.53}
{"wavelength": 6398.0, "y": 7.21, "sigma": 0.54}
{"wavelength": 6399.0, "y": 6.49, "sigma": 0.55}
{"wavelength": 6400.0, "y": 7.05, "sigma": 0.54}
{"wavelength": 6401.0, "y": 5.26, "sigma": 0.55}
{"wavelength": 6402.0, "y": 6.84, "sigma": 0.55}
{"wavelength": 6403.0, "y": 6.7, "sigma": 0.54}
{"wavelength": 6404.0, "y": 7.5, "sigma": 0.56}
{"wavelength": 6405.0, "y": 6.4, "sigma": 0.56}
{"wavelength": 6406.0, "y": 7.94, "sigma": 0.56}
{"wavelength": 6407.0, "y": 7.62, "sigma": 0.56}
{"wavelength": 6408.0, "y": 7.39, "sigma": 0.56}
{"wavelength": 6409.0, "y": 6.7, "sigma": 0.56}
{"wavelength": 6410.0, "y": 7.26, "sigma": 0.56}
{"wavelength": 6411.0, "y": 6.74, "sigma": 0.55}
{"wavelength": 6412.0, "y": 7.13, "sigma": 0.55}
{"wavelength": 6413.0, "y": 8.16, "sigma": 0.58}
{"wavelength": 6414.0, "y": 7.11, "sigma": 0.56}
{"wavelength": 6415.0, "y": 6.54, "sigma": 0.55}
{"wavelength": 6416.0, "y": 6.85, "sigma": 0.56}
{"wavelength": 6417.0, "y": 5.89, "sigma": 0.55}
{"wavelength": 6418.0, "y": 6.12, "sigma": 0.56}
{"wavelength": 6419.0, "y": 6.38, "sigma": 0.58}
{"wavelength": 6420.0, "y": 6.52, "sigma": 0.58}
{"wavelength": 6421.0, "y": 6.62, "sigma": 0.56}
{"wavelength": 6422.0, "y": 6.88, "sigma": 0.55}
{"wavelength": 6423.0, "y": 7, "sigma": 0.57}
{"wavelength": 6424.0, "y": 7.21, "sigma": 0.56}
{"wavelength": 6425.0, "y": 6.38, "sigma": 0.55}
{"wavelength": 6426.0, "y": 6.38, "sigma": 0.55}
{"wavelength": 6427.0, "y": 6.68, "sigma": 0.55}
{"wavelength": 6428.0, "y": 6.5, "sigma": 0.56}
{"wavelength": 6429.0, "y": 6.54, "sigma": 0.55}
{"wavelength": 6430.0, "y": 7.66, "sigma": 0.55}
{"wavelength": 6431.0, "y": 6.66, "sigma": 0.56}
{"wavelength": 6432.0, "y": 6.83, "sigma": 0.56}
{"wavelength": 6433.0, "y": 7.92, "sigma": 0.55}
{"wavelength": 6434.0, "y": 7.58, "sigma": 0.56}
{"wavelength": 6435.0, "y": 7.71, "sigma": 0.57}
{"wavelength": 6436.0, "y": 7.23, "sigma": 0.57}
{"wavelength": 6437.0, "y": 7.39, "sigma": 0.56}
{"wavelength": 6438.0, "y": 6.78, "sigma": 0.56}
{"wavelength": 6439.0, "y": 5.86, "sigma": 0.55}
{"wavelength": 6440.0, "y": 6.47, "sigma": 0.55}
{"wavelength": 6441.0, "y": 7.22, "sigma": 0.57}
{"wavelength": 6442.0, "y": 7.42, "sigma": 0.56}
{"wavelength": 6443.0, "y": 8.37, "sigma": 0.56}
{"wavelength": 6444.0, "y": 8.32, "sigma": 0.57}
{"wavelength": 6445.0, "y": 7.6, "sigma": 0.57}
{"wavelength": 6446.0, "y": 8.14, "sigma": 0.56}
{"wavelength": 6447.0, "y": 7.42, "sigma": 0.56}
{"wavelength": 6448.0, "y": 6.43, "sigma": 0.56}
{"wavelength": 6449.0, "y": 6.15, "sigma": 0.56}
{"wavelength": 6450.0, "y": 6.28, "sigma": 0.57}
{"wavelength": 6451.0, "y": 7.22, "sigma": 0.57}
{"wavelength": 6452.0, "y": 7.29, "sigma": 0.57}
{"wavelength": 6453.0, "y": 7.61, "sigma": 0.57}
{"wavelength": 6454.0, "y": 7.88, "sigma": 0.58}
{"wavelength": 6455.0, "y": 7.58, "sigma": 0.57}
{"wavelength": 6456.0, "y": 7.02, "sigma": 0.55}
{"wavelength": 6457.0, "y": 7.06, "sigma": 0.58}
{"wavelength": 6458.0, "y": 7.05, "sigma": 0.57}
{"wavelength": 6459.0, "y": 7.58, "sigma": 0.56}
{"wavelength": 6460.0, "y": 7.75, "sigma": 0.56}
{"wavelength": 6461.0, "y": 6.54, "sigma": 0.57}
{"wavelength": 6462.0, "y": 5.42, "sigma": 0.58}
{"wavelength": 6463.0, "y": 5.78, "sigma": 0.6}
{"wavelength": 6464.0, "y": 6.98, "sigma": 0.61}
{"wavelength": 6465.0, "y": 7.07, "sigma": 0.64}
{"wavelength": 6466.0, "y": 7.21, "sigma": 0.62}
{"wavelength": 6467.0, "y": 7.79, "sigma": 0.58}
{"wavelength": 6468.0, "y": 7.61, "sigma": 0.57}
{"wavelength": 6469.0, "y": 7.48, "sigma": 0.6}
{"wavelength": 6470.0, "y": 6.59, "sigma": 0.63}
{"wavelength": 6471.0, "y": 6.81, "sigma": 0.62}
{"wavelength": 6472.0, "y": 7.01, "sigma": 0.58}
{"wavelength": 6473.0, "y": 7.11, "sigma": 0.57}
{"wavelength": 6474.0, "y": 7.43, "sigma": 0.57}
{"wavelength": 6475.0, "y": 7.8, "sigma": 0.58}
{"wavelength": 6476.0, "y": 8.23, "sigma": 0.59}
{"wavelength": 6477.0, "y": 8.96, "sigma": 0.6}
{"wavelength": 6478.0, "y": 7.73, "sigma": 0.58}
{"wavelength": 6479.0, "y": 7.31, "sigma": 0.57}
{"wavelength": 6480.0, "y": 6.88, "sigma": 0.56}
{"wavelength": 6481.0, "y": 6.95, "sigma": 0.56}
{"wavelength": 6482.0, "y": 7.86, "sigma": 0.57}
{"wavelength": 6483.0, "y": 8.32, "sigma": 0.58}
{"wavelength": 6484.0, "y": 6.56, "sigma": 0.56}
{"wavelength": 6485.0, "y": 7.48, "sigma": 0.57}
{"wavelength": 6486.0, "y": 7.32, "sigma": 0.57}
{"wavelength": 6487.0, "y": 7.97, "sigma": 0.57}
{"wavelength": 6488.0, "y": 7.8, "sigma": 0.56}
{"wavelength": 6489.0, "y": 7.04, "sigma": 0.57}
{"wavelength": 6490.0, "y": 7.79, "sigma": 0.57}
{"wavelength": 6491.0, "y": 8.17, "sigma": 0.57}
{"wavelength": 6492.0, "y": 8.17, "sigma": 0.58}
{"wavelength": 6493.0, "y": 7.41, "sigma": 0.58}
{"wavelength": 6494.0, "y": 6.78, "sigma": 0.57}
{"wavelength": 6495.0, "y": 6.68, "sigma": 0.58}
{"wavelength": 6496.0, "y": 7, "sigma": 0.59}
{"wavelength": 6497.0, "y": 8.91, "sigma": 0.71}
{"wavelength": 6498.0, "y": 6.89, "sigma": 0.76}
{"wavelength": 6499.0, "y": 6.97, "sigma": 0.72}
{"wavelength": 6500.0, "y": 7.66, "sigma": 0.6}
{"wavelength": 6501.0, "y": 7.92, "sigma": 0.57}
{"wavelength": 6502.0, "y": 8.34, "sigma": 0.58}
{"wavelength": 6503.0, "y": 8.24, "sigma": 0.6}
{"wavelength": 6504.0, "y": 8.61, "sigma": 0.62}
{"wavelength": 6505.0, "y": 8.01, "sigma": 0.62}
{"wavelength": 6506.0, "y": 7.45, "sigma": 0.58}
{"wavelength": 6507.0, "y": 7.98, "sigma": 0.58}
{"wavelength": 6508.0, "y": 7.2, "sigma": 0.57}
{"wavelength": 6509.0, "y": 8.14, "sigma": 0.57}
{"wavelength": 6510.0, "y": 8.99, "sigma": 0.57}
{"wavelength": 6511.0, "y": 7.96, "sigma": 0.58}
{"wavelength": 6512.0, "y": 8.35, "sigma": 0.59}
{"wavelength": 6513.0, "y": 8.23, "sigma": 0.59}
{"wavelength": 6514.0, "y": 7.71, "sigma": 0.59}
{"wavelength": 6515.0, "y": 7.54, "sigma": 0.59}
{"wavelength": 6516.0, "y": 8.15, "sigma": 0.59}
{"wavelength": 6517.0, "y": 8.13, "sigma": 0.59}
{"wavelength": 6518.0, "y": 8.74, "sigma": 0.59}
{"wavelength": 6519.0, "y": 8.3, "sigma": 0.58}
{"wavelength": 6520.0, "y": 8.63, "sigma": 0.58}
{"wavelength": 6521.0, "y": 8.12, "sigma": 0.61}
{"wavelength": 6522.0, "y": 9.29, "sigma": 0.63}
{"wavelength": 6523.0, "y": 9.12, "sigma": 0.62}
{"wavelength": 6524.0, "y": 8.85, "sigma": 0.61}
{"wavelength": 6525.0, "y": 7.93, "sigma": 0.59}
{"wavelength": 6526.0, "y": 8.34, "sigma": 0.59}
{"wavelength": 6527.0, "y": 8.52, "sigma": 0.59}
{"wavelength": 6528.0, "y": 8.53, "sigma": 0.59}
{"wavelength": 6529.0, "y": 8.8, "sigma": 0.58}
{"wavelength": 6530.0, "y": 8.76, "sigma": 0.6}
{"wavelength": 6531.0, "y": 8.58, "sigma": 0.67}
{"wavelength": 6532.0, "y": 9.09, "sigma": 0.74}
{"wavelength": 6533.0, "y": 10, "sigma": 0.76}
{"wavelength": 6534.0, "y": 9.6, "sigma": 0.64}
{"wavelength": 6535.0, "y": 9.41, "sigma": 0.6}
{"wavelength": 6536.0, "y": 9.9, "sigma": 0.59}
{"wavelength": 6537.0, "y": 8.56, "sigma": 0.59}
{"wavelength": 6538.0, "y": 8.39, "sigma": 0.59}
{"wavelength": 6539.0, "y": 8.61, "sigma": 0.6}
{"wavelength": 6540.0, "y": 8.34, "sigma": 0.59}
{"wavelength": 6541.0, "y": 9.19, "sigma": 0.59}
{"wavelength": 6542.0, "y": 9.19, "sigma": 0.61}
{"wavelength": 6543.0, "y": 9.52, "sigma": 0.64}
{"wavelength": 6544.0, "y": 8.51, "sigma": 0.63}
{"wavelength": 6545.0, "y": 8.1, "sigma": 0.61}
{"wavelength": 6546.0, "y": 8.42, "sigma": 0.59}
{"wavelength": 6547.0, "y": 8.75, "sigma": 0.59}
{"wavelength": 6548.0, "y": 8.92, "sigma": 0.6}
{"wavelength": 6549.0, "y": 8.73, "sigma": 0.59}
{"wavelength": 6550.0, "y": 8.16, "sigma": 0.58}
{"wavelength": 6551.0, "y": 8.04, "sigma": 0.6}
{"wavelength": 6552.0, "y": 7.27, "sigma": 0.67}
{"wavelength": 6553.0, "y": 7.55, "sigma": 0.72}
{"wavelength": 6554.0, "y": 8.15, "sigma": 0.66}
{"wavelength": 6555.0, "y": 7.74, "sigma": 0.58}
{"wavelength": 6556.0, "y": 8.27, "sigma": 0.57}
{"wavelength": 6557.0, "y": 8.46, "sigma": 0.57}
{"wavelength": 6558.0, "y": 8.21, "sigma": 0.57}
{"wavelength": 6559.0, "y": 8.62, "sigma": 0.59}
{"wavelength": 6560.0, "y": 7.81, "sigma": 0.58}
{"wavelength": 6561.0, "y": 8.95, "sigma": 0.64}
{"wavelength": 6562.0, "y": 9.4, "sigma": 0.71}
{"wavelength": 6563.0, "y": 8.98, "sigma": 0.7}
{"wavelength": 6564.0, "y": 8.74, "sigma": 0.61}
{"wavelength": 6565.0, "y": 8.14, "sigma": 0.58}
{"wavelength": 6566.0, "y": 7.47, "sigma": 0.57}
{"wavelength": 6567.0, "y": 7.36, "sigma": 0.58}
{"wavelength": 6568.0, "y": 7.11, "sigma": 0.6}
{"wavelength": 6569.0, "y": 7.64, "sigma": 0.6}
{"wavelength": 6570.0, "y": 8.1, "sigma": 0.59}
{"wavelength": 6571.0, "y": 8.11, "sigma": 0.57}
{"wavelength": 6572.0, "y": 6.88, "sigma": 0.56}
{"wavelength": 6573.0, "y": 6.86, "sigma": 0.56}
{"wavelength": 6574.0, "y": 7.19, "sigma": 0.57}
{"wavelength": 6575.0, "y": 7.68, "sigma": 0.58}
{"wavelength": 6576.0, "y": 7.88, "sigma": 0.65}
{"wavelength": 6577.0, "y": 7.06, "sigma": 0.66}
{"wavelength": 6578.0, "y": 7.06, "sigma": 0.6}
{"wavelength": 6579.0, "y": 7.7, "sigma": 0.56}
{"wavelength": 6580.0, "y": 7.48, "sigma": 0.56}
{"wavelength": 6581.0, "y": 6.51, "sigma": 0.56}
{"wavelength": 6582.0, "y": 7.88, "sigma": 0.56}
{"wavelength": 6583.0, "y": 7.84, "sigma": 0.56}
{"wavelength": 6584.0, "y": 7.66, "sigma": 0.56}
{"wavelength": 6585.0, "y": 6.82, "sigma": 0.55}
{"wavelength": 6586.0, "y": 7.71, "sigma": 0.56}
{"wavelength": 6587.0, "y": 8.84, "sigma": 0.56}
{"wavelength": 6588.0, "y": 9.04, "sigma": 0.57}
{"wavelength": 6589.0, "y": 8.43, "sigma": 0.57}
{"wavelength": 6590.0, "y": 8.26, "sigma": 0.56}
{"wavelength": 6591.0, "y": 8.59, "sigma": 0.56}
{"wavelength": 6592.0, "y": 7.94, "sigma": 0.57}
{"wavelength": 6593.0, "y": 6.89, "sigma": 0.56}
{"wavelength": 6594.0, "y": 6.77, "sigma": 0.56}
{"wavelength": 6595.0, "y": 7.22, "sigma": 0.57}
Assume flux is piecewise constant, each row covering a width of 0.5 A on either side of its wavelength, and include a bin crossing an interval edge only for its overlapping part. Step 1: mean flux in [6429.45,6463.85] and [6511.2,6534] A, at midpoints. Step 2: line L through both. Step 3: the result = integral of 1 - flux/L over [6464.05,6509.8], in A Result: 1.84 A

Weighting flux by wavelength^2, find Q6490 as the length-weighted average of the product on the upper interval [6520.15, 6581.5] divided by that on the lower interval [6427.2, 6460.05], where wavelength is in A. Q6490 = 1.2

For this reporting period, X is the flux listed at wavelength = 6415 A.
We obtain 6.54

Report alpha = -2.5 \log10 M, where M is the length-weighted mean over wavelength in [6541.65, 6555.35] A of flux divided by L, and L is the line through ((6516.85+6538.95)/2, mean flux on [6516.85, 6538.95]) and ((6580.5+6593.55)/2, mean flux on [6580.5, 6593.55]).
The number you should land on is 0.02 mag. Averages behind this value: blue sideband 8.81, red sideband 7.87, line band 8.36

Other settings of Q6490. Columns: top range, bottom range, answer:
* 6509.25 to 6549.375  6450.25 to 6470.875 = 1.25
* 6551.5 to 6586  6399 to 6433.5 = 1.19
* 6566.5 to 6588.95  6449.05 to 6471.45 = 1.11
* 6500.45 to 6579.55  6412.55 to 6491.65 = 1.19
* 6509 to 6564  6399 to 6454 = 1.26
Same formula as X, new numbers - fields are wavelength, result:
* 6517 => 8.13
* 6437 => 7.39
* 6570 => 8.1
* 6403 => 6.7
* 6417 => 5.89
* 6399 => 6.49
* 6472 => 7.01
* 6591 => 8.59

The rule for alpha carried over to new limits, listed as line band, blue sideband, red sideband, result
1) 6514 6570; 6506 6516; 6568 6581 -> -0.105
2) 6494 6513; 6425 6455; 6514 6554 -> 0.042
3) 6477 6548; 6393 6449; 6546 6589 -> -0.087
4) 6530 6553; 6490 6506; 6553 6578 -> -0.119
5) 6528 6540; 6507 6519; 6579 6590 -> -0.126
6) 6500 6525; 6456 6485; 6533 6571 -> -0.049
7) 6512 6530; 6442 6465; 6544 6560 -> -0.070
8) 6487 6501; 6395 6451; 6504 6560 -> 0.059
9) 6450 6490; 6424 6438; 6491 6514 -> 0.023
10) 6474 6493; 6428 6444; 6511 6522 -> 0.018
